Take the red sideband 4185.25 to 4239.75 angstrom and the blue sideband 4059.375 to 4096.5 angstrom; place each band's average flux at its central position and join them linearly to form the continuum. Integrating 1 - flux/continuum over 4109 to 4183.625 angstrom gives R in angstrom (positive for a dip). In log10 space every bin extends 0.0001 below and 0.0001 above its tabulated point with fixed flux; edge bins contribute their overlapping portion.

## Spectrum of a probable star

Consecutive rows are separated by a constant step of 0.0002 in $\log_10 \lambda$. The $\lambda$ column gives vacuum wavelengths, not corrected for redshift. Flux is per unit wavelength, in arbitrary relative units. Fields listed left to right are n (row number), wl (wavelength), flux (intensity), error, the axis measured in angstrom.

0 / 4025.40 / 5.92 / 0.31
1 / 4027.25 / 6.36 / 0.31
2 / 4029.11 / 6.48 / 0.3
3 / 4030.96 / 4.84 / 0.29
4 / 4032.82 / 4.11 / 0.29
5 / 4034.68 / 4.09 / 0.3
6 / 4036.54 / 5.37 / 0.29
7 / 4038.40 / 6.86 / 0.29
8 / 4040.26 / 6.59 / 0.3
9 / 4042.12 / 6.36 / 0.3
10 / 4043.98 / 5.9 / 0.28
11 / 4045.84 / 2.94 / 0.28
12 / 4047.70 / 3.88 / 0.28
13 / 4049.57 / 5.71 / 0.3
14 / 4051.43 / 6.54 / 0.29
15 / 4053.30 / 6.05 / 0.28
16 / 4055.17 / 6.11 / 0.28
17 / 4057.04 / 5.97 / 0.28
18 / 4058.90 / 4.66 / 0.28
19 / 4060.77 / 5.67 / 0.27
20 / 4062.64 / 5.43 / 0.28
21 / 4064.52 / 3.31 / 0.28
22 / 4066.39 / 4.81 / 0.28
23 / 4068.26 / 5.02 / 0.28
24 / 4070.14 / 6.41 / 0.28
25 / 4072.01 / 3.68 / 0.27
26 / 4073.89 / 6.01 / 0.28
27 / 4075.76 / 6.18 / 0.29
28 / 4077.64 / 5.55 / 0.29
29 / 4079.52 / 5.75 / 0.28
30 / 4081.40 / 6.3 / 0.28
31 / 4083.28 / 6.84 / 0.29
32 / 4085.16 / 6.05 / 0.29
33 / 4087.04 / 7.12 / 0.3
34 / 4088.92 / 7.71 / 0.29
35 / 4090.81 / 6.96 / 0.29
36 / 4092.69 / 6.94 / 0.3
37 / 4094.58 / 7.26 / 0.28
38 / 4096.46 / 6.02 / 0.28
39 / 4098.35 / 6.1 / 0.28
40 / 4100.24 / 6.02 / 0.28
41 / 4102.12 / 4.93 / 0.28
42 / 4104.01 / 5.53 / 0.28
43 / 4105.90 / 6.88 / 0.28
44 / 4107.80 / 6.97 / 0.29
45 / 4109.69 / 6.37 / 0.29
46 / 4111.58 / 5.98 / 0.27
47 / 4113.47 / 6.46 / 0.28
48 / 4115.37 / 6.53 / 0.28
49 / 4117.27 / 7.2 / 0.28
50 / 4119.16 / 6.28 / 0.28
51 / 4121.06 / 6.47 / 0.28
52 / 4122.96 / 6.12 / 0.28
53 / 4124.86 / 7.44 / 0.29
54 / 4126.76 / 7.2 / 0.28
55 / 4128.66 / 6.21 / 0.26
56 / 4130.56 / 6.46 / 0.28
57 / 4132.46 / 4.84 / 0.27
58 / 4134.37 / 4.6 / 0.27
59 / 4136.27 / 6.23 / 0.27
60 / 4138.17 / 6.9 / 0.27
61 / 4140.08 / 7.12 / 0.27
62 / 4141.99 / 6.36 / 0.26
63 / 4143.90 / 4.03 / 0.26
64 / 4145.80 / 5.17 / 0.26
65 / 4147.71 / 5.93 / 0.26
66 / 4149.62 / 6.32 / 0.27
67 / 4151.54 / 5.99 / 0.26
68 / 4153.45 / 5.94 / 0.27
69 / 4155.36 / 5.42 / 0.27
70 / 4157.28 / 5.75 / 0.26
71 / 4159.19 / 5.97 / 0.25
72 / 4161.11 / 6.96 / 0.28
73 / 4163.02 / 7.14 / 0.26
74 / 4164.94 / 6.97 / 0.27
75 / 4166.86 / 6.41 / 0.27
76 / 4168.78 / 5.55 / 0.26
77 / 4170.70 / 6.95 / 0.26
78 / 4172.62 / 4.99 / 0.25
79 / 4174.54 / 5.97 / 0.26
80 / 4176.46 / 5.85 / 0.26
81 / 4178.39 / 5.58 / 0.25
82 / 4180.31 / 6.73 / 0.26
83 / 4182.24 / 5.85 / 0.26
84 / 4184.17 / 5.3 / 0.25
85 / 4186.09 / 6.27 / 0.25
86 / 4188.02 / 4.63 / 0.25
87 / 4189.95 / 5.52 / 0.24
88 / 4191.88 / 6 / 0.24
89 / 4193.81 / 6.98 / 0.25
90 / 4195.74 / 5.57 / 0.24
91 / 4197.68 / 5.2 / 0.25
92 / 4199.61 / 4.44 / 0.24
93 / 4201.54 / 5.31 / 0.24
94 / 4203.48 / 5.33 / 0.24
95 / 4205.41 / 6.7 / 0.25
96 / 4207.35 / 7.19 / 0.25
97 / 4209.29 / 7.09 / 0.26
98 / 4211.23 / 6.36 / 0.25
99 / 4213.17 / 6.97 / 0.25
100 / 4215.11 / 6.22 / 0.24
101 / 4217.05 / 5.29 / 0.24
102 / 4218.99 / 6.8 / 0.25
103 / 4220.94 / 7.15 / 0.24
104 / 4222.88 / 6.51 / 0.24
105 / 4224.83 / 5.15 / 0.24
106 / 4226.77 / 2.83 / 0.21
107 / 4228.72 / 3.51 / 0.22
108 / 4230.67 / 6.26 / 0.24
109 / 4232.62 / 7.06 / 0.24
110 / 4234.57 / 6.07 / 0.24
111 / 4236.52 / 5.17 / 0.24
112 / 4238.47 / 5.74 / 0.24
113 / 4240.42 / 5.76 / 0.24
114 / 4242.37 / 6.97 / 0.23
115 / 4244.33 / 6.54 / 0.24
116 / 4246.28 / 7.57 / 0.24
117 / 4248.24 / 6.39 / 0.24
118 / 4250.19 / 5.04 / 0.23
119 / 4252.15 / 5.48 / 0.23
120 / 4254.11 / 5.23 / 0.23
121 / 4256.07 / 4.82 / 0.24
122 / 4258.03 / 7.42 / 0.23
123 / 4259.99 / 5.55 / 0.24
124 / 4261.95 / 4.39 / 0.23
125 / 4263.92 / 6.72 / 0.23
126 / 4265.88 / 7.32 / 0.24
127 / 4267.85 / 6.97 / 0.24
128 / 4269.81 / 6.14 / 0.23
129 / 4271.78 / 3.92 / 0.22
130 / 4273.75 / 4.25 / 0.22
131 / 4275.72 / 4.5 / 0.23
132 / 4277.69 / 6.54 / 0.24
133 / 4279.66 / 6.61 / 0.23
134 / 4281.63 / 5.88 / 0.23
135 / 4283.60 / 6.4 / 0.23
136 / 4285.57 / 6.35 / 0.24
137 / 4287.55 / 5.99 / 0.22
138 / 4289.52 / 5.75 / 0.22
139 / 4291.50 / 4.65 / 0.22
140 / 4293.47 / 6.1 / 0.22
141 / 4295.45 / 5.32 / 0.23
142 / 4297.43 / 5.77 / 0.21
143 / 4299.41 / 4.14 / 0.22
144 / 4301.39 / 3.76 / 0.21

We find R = -3.4 angstrom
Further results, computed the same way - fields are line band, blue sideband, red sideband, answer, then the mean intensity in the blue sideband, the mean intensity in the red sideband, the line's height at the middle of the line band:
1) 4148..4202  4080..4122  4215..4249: 2.3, 6.49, 5.93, 6.18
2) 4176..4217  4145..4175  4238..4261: 0.9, 6.1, 6.05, 6.08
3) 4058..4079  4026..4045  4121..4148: 2.3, 5.69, 6.06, 5.81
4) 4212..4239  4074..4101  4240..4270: 1.9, 6.47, 6.15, 6.21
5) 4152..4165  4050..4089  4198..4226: -0.6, 5.73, 6.13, 5.98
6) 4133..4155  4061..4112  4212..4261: 0.5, 6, 5.9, 5.96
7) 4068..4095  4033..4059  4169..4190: -3.4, 5.49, 5.79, 5.57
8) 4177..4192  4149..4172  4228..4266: 1.1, 6.26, 5.94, 6.17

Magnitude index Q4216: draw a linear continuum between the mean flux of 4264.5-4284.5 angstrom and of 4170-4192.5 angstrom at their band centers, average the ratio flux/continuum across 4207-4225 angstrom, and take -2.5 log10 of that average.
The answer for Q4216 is -0.12 mag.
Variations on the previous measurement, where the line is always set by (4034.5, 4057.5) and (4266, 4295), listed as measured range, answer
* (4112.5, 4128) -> -0.18 mag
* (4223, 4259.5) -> 0.00 mag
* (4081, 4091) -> -0.21 mag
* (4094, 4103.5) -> -0.07 mag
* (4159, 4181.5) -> -0.10 mag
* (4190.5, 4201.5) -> 0.02 mag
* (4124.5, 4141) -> -0.11 mag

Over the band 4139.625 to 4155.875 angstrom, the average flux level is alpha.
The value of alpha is 5.78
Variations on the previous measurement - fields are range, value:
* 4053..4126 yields 6.08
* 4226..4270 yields 5.88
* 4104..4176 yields 6.21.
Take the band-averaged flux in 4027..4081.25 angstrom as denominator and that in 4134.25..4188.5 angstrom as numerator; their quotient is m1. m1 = 1.11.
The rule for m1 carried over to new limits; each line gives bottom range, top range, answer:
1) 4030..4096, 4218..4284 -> 1.03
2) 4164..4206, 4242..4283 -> 1.02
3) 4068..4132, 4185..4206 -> 0.89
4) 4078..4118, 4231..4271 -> 0.95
